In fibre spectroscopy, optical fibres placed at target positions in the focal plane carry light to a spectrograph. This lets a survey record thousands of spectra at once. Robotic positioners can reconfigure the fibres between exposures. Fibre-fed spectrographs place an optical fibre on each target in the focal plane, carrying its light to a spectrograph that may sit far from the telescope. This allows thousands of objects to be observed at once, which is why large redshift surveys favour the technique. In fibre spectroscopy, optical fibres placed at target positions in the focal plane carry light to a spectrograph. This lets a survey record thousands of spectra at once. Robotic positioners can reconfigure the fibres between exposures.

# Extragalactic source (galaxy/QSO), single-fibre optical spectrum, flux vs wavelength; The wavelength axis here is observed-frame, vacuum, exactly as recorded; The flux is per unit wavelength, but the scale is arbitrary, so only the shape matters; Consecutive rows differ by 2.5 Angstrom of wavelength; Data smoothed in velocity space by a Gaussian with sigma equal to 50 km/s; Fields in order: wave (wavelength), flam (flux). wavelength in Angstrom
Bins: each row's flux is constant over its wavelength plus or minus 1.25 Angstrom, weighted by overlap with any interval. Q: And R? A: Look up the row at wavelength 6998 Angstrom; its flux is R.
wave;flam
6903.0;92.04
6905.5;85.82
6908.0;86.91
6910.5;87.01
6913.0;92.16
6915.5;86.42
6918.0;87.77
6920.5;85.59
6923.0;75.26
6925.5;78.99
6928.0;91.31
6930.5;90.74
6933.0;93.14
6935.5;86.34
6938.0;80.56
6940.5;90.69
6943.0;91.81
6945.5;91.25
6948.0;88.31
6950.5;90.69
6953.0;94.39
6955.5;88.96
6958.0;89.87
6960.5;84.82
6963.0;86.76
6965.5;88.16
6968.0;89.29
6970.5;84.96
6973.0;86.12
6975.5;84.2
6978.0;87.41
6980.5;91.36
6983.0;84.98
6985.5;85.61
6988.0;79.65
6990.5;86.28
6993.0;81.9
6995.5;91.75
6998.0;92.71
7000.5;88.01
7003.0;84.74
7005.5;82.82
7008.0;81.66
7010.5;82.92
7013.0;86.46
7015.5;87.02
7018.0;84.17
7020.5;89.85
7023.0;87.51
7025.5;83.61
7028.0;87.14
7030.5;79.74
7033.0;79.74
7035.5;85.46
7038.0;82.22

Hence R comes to 92.71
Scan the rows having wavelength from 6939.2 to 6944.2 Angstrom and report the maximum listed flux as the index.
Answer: 91.81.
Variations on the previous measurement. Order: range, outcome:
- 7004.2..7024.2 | 89.85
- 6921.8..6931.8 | 91.31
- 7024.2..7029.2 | 87.14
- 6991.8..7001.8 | 92.71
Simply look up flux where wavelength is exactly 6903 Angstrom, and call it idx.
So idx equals 92.04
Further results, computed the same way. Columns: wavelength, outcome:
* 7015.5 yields 87.02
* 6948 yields 88.31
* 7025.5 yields 83.61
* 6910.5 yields 87.01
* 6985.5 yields 85.61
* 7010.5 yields 82.92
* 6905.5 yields 85.82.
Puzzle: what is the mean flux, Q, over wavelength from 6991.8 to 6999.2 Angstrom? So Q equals 88.8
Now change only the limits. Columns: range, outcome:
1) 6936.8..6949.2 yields 88.6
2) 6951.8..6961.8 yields 89.5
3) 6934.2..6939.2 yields 83.6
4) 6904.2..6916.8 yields 87.7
